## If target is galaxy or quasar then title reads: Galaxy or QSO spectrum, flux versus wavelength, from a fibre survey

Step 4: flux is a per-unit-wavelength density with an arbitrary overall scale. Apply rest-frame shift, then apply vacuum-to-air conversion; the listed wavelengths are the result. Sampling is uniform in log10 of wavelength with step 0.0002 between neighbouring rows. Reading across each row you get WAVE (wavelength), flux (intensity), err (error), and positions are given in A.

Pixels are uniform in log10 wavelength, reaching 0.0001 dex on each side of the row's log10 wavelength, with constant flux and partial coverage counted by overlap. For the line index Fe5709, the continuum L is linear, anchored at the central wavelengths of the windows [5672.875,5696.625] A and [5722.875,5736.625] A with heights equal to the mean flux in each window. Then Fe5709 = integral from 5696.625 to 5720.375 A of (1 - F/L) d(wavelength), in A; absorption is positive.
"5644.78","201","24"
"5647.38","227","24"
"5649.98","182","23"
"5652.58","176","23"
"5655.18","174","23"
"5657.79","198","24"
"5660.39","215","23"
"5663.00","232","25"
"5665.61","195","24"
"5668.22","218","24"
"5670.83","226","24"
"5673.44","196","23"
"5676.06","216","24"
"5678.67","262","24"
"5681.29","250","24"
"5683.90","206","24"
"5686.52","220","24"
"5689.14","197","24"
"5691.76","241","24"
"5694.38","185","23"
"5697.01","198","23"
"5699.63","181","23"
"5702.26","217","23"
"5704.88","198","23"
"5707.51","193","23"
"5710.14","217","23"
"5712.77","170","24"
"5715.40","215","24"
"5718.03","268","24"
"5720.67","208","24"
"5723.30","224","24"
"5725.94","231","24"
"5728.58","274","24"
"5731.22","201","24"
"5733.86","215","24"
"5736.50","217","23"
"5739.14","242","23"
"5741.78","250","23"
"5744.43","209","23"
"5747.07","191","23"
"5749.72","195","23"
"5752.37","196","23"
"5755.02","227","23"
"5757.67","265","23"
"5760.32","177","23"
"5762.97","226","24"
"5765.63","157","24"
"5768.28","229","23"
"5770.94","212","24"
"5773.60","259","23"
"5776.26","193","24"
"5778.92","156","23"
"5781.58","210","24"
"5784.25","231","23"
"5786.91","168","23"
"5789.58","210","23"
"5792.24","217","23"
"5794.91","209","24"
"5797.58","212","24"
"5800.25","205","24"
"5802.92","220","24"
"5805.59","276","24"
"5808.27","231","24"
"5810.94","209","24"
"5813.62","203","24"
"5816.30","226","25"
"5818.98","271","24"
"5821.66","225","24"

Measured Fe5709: 1.8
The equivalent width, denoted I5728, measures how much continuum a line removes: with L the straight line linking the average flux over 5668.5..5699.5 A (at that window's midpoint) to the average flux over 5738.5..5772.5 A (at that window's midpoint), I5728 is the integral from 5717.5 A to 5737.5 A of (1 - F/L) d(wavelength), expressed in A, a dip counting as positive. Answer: -1.3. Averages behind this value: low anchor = 216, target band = 228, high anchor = 213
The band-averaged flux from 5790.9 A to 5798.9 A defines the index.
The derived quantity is 213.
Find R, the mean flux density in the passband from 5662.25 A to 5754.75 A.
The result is 216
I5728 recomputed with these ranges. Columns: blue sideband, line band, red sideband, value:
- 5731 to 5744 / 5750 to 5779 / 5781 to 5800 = 0.8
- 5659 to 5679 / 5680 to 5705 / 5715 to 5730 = 1.8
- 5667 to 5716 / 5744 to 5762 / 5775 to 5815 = 0.1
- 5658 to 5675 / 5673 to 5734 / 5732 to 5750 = -0.3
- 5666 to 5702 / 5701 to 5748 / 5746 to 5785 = -1.7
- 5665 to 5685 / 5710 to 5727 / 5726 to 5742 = 0.8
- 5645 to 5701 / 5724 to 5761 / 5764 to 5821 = -1.6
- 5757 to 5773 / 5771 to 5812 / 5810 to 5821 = 1.1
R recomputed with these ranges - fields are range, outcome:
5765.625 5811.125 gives 213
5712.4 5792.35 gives 215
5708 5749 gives 221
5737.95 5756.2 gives 215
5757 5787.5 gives 207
